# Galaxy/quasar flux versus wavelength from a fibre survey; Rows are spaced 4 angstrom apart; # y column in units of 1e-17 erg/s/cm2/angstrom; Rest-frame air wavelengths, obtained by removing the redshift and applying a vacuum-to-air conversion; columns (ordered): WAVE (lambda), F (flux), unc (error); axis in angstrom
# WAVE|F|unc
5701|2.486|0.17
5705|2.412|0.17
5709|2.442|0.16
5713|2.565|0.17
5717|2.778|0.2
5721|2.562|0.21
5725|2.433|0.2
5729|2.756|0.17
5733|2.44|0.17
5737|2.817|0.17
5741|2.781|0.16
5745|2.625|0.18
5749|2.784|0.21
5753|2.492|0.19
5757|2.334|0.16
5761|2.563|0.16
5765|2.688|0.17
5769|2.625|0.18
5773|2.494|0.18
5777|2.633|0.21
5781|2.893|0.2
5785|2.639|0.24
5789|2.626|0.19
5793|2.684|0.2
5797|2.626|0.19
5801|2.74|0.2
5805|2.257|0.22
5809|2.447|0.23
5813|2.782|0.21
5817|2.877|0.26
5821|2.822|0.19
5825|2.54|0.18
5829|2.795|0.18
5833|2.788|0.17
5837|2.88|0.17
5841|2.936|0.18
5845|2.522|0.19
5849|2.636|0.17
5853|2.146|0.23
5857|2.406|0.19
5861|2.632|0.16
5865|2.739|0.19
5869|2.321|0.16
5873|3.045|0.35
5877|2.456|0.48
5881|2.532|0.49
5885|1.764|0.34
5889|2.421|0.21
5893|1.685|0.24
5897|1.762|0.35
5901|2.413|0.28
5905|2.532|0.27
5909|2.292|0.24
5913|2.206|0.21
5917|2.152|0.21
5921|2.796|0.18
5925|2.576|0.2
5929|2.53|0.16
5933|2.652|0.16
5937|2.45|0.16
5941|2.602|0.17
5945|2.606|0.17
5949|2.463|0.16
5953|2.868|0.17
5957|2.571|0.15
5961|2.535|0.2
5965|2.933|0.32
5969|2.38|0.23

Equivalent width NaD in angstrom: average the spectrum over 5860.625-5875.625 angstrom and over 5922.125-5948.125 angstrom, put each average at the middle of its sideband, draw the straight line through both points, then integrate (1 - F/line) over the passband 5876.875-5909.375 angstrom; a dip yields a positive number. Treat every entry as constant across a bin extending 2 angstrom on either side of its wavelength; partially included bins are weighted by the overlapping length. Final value 5.6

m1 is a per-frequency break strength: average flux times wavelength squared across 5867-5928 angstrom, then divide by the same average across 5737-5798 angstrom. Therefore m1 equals 0.9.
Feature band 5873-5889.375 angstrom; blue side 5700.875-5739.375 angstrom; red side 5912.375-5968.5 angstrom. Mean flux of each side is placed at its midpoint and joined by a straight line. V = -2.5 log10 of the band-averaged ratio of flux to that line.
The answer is 0.088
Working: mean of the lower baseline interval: 2.58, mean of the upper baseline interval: 2.57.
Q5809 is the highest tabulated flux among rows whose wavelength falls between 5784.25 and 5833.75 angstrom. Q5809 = 2.877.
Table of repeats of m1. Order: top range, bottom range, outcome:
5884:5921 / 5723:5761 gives 0.89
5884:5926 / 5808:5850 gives 0.84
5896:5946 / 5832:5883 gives 0.95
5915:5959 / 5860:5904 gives 1.12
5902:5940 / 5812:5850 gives 0.92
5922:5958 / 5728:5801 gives 1.04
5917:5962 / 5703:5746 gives 1.07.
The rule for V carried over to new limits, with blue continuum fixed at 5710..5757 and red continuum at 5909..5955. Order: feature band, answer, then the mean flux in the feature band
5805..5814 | 0.03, 2.52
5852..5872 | 0.03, 2.49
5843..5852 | 0.02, 2.53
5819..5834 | -0.06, 2.73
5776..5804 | -0.03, 2.68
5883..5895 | 0.29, 1.96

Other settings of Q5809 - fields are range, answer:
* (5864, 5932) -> 3.045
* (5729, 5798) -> 2.893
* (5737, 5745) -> 2.817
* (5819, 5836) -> 2.822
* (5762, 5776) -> 2.688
